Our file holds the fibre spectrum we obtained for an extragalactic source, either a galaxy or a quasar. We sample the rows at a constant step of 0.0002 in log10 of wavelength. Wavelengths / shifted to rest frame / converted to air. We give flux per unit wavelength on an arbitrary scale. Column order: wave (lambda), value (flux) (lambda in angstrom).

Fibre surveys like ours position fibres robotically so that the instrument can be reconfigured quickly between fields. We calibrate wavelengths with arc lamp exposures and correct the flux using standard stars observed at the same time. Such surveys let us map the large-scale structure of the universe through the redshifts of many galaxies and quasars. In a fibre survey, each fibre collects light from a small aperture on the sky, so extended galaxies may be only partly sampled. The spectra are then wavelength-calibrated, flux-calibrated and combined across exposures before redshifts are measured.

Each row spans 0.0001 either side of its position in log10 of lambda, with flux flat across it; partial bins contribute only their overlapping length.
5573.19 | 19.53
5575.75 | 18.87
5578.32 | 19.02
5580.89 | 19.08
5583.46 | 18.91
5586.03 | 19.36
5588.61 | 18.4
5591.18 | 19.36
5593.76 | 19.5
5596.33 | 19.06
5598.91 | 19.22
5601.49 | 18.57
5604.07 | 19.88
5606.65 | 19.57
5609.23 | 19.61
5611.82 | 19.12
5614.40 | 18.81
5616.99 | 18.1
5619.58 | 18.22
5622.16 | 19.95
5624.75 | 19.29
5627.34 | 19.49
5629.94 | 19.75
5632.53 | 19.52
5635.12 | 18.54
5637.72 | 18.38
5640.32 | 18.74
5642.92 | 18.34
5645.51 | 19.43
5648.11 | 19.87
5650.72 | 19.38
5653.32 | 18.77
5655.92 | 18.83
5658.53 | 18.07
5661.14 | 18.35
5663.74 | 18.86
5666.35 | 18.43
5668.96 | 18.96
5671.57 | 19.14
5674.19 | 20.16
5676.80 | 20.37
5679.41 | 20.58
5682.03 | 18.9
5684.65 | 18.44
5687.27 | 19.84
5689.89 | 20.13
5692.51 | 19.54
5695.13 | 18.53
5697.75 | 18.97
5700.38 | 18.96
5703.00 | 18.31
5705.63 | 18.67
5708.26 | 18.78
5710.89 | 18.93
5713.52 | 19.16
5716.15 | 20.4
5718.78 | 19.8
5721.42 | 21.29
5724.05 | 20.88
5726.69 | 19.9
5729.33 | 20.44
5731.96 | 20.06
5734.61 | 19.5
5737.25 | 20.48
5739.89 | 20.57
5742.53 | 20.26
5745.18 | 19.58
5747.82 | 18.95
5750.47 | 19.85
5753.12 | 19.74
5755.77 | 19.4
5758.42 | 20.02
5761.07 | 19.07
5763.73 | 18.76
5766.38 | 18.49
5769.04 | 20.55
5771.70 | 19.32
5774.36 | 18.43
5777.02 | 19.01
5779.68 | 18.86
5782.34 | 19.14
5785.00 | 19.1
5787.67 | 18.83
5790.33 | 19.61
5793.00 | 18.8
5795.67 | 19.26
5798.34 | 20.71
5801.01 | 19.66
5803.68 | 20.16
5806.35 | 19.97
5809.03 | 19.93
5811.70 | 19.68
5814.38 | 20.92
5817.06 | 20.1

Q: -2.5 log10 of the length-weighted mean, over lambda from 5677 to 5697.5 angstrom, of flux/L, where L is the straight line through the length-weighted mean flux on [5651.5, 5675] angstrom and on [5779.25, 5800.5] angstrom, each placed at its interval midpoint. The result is -0.03 mag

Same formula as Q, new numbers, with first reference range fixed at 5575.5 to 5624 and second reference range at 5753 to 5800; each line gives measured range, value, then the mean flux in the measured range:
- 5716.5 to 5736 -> -0.06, 20.3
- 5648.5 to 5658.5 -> 0.01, 18.9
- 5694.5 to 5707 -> 0.03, 18.7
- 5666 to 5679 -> -0.02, 19.6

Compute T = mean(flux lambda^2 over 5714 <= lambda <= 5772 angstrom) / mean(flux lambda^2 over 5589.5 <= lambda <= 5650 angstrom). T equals 1.08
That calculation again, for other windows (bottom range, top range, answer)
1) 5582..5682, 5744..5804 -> 1.06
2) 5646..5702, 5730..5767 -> 1.05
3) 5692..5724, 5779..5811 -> 1.04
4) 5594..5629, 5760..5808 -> 1.07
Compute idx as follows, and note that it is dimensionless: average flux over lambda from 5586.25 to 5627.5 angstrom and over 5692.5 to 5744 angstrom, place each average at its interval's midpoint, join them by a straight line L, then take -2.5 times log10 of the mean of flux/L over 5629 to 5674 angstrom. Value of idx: 0.02 mag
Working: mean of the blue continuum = 19.1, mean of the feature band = 18.9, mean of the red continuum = 19.7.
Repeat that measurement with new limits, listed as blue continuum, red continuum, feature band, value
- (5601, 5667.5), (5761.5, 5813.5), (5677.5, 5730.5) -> -0.02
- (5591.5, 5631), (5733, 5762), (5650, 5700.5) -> 0.02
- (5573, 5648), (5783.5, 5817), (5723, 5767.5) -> -0.01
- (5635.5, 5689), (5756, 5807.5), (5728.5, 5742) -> -0.05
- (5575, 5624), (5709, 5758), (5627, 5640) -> 0.01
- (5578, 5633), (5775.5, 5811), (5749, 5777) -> 0.00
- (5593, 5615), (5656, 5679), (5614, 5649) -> 0.01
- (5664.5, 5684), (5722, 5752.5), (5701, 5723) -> 0.02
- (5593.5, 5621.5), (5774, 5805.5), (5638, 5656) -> 0.01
